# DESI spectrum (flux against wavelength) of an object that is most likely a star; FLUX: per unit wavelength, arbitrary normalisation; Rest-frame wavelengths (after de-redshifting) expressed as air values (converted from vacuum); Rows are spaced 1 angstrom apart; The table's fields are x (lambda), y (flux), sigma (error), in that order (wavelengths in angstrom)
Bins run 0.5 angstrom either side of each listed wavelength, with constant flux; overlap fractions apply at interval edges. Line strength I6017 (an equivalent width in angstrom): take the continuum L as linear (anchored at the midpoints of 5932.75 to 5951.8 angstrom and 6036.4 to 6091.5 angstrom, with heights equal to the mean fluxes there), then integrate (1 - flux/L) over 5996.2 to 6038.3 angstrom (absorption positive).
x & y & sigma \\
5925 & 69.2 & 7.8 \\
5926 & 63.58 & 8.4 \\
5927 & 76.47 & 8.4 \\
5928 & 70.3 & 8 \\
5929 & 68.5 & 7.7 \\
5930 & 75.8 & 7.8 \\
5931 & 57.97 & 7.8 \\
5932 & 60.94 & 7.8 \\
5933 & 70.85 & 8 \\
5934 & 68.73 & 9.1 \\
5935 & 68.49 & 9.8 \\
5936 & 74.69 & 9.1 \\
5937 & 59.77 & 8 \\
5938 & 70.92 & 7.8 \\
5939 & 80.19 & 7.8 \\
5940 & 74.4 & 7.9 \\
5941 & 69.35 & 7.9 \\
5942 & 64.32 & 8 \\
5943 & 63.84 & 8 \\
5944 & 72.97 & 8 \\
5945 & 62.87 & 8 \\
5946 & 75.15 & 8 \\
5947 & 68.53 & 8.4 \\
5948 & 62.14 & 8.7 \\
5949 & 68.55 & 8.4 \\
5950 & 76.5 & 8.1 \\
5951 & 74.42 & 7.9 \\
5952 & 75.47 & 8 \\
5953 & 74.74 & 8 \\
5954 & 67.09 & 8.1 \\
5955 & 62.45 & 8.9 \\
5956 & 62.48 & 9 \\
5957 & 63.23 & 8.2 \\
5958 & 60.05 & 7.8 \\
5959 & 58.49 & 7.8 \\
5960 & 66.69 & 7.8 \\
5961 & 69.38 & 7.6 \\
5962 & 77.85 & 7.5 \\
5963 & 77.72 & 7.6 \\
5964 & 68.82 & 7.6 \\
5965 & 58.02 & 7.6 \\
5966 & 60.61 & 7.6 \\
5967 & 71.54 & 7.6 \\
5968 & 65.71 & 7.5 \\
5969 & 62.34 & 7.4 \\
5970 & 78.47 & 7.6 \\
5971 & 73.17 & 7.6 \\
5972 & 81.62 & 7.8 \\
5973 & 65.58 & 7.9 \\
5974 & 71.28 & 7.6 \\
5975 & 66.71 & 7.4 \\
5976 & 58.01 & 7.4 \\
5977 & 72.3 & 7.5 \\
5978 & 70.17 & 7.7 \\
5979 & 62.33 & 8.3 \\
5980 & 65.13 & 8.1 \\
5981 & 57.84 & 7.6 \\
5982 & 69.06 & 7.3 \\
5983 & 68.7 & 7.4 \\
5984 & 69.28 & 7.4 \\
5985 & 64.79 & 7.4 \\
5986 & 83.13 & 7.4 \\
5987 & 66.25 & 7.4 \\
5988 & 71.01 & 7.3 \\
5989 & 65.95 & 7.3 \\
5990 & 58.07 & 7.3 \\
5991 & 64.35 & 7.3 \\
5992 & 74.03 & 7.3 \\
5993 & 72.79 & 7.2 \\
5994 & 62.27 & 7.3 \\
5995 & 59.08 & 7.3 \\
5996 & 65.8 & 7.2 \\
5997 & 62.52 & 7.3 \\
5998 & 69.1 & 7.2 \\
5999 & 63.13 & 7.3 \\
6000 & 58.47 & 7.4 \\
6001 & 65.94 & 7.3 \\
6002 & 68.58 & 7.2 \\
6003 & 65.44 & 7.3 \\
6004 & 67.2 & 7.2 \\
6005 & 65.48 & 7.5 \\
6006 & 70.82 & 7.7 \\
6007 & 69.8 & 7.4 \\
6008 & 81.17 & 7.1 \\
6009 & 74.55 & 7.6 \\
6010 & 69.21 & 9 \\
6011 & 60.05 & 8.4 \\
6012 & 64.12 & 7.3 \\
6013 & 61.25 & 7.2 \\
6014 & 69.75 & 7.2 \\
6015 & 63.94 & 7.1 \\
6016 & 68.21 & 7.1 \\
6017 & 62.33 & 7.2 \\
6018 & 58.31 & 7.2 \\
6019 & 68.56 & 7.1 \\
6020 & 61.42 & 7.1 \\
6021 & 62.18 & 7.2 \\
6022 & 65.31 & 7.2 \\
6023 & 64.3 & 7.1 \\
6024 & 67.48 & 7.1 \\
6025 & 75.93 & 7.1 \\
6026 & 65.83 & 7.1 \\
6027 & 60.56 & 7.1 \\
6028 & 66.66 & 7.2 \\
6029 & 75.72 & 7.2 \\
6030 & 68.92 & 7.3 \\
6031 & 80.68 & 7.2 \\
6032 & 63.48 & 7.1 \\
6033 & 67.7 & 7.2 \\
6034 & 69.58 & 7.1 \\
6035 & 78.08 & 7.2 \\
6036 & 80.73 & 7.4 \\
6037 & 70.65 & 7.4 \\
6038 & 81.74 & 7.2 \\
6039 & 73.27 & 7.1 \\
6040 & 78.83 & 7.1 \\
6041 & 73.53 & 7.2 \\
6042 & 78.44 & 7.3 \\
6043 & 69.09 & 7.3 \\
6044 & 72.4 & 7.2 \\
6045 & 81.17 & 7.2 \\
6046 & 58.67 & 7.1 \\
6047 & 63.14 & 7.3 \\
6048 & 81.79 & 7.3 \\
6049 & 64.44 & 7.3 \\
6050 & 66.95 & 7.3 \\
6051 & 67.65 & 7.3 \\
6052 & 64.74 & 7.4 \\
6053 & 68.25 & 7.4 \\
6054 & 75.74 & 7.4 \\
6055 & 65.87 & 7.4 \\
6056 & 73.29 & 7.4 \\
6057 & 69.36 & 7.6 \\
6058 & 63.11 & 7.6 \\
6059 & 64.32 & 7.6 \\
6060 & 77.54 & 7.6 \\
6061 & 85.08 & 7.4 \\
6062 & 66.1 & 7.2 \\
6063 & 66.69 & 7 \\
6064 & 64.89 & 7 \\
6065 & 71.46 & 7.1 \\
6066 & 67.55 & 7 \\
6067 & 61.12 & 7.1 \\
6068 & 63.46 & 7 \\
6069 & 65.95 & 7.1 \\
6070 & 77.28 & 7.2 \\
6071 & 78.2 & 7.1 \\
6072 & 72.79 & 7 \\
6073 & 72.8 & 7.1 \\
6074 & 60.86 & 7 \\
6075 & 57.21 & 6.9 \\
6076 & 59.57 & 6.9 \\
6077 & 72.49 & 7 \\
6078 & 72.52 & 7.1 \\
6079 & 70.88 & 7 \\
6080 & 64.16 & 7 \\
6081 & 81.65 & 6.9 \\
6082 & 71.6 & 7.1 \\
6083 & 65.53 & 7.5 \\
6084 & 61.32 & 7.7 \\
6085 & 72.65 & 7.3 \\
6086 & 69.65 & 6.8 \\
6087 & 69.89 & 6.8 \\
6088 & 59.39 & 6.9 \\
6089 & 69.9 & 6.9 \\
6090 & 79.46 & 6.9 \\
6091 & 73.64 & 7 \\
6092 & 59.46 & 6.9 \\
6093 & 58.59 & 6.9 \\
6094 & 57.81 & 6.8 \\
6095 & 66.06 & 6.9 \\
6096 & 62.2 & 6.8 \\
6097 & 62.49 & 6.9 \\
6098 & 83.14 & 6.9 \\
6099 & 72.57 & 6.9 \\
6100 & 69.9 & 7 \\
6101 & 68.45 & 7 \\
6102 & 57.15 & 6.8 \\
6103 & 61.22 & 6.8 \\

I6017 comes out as 1.25 angstrom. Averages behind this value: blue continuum 69.9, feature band 67.9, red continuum 70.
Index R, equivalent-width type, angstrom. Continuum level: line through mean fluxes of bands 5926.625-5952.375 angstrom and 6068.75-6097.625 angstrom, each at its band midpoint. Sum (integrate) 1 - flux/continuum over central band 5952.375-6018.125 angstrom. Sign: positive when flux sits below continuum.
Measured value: 1.89 angstrom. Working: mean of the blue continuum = 69.6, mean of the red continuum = 67.9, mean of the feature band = 67.1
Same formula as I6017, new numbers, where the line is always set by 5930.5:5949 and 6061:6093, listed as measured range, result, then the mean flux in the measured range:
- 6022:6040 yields -0.8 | 71.3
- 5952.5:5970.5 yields 0.3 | 67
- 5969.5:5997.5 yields 0.2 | 67.8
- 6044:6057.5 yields -0.2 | 69.4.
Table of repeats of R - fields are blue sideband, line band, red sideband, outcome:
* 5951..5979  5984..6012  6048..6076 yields 0.41 angstrom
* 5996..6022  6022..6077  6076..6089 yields -1.92 angstrom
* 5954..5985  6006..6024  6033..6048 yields 1.25 angstrom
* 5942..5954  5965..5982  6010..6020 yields 0.10 angstrom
